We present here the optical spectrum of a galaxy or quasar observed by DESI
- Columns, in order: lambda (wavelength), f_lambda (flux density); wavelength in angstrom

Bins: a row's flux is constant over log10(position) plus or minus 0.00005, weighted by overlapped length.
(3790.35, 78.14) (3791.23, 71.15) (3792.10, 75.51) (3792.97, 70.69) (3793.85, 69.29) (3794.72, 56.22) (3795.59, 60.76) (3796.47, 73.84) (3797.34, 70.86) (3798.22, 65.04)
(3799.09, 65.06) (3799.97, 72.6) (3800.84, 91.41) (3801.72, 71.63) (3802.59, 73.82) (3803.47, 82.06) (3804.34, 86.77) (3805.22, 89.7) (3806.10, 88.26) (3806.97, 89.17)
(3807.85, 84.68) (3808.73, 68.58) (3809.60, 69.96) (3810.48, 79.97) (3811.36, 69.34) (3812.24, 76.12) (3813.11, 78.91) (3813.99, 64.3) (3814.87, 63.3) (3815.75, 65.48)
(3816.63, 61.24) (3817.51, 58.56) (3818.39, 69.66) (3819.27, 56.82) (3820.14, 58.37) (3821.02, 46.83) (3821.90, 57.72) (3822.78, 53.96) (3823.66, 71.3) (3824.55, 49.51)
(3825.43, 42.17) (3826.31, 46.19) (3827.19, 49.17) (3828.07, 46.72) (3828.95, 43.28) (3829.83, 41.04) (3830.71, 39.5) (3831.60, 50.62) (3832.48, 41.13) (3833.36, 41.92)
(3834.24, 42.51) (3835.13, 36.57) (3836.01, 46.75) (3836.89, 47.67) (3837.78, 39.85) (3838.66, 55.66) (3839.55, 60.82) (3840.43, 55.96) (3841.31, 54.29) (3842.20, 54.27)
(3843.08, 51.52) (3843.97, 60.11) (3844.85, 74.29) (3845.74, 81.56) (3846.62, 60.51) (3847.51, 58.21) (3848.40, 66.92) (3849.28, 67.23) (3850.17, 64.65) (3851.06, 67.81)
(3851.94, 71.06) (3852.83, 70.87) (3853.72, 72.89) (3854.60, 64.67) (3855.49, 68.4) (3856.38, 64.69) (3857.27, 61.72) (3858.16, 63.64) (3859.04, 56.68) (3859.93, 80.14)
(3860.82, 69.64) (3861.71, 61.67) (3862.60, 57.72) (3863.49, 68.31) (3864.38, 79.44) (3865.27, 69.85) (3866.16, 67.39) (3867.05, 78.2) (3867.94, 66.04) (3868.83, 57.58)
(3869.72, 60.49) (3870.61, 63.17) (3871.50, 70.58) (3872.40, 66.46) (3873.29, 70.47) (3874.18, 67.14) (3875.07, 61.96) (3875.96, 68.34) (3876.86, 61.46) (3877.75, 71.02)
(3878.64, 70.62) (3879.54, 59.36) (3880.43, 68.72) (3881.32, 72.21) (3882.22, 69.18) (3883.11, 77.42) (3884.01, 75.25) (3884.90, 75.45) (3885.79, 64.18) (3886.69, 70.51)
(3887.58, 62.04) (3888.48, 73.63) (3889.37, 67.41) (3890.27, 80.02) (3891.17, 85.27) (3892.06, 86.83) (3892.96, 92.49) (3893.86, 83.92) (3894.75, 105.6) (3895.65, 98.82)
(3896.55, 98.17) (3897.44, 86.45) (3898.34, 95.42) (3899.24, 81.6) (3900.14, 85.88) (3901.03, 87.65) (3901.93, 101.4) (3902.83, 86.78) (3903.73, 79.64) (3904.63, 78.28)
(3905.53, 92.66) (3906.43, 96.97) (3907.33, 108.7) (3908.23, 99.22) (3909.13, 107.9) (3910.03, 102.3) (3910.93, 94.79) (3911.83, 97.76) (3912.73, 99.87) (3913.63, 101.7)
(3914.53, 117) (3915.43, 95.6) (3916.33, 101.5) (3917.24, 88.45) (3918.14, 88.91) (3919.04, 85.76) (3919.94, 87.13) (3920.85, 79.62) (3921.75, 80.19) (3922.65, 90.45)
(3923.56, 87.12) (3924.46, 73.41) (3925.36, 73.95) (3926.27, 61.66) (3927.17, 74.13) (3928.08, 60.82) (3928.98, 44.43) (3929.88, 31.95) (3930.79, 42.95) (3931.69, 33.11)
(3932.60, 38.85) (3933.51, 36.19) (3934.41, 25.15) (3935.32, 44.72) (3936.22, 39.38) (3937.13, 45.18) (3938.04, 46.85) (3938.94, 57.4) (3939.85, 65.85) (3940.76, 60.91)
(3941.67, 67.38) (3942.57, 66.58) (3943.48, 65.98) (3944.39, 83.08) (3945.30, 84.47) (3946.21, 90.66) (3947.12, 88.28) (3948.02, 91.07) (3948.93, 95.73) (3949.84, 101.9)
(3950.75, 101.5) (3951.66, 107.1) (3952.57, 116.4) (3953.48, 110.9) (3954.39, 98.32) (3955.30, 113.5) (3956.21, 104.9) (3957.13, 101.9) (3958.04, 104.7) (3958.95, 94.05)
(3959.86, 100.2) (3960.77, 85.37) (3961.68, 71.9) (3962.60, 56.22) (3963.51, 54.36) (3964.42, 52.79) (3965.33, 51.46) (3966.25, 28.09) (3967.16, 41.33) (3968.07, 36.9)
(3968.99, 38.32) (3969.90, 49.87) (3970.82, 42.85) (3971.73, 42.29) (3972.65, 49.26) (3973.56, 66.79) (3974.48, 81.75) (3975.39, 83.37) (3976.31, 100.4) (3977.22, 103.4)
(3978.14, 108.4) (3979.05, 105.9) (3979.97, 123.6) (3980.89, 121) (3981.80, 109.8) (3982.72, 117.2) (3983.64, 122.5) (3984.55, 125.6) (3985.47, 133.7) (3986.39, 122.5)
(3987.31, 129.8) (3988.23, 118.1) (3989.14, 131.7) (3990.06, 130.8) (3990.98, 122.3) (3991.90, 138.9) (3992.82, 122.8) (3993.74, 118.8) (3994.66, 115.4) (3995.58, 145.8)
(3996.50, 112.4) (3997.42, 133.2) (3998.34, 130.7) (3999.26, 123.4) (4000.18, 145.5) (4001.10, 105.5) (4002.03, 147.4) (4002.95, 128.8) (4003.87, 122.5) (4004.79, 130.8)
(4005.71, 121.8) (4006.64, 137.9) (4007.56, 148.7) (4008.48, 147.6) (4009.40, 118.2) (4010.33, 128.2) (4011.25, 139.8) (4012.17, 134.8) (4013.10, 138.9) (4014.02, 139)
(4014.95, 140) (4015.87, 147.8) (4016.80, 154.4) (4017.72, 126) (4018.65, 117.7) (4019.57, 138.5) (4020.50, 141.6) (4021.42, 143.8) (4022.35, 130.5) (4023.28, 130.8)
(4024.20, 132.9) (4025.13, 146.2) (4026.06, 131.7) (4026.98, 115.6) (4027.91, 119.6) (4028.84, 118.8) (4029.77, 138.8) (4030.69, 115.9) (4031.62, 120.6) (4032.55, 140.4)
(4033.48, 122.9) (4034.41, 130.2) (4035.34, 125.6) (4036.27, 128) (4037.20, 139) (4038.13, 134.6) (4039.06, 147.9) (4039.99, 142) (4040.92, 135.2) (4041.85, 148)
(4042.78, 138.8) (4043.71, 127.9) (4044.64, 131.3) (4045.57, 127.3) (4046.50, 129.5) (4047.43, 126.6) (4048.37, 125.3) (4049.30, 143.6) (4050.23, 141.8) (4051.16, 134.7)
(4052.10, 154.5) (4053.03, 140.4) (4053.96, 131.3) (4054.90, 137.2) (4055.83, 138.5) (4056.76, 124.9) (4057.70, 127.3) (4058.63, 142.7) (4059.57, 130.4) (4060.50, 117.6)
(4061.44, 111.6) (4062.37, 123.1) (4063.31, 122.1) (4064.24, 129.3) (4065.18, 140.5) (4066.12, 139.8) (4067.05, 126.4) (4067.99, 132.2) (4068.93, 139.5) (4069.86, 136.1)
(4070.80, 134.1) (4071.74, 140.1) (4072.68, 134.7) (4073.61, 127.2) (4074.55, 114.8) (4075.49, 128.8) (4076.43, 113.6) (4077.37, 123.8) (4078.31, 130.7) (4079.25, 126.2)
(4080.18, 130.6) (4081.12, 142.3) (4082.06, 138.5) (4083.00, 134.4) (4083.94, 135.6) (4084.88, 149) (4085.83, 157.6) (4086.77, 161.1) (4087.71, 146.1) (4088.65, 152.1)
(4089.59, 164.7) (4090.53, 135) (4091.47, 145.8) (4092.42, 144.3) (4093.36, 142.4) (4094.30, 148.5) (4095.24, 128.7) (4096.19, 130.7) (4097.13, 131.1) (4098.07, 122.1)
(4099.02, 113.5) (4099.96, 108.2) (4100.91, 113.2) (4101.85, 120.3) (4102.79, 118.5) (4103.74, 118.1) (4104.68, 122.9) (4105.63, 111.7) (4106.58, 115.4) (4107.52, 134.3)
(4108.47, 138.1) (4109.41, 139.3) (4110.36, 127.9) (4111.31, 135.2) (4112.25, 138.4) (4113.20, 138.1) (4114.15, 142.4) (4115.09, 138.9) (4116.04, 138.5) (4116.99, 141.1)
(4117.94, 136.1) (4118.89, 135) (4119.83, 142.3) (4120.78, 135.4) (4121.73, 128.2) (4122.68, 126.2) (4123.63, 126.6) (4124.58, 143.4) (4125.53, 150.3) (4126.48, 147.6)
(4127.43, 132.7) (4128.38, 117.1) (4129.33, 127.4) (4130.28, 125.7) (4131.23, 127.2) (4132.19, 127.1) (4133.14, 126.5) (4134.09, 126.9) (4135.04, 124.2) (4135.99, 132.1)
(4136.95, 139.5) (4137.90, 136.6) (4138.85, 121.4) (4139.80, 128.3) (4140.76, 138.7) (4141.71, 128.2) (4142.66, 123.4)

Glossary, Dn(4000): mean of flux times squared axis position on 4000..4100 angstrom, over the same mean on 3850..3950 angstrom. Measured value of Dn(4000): 1.94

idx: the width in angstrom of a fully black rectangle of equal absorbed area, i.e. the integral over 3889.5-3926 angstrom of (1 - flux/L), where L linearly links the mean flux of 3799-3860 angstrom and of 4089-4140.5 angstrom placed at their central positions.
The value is -4.5 angstrom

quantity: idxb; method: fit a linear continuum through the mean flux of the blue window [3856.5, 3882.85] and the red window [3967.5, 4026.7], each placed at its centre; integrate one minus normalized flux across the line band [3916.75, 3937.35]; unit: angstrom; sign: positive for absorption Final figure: 6.4 angstrom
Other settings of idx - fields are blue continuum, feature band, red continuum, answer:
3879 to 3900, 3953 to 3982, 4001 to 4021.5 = 9.1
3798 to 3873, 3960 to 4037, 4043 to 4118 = -1.9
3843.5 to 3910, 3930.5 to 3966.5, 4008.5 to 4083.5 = 9.5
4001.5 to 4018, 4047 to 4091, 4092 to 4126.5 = -0.5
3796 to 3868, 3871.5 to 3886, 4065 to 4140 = 1.3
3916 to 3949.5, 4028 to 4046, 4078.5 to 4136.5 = -4.2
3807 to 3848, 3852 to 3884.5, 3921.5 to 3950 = -4.3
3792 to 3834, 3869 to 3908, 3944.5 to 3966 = -0.3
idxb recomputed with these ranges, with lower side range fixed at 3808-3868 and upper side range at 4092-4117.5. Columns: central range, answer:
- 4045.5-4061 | -2.3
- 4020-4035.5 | -2.9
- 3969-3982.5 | 1.8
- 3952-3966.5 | 1.0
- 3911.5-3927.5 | -1.3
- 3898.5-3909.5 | -2.1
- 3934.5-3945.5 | 3.6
